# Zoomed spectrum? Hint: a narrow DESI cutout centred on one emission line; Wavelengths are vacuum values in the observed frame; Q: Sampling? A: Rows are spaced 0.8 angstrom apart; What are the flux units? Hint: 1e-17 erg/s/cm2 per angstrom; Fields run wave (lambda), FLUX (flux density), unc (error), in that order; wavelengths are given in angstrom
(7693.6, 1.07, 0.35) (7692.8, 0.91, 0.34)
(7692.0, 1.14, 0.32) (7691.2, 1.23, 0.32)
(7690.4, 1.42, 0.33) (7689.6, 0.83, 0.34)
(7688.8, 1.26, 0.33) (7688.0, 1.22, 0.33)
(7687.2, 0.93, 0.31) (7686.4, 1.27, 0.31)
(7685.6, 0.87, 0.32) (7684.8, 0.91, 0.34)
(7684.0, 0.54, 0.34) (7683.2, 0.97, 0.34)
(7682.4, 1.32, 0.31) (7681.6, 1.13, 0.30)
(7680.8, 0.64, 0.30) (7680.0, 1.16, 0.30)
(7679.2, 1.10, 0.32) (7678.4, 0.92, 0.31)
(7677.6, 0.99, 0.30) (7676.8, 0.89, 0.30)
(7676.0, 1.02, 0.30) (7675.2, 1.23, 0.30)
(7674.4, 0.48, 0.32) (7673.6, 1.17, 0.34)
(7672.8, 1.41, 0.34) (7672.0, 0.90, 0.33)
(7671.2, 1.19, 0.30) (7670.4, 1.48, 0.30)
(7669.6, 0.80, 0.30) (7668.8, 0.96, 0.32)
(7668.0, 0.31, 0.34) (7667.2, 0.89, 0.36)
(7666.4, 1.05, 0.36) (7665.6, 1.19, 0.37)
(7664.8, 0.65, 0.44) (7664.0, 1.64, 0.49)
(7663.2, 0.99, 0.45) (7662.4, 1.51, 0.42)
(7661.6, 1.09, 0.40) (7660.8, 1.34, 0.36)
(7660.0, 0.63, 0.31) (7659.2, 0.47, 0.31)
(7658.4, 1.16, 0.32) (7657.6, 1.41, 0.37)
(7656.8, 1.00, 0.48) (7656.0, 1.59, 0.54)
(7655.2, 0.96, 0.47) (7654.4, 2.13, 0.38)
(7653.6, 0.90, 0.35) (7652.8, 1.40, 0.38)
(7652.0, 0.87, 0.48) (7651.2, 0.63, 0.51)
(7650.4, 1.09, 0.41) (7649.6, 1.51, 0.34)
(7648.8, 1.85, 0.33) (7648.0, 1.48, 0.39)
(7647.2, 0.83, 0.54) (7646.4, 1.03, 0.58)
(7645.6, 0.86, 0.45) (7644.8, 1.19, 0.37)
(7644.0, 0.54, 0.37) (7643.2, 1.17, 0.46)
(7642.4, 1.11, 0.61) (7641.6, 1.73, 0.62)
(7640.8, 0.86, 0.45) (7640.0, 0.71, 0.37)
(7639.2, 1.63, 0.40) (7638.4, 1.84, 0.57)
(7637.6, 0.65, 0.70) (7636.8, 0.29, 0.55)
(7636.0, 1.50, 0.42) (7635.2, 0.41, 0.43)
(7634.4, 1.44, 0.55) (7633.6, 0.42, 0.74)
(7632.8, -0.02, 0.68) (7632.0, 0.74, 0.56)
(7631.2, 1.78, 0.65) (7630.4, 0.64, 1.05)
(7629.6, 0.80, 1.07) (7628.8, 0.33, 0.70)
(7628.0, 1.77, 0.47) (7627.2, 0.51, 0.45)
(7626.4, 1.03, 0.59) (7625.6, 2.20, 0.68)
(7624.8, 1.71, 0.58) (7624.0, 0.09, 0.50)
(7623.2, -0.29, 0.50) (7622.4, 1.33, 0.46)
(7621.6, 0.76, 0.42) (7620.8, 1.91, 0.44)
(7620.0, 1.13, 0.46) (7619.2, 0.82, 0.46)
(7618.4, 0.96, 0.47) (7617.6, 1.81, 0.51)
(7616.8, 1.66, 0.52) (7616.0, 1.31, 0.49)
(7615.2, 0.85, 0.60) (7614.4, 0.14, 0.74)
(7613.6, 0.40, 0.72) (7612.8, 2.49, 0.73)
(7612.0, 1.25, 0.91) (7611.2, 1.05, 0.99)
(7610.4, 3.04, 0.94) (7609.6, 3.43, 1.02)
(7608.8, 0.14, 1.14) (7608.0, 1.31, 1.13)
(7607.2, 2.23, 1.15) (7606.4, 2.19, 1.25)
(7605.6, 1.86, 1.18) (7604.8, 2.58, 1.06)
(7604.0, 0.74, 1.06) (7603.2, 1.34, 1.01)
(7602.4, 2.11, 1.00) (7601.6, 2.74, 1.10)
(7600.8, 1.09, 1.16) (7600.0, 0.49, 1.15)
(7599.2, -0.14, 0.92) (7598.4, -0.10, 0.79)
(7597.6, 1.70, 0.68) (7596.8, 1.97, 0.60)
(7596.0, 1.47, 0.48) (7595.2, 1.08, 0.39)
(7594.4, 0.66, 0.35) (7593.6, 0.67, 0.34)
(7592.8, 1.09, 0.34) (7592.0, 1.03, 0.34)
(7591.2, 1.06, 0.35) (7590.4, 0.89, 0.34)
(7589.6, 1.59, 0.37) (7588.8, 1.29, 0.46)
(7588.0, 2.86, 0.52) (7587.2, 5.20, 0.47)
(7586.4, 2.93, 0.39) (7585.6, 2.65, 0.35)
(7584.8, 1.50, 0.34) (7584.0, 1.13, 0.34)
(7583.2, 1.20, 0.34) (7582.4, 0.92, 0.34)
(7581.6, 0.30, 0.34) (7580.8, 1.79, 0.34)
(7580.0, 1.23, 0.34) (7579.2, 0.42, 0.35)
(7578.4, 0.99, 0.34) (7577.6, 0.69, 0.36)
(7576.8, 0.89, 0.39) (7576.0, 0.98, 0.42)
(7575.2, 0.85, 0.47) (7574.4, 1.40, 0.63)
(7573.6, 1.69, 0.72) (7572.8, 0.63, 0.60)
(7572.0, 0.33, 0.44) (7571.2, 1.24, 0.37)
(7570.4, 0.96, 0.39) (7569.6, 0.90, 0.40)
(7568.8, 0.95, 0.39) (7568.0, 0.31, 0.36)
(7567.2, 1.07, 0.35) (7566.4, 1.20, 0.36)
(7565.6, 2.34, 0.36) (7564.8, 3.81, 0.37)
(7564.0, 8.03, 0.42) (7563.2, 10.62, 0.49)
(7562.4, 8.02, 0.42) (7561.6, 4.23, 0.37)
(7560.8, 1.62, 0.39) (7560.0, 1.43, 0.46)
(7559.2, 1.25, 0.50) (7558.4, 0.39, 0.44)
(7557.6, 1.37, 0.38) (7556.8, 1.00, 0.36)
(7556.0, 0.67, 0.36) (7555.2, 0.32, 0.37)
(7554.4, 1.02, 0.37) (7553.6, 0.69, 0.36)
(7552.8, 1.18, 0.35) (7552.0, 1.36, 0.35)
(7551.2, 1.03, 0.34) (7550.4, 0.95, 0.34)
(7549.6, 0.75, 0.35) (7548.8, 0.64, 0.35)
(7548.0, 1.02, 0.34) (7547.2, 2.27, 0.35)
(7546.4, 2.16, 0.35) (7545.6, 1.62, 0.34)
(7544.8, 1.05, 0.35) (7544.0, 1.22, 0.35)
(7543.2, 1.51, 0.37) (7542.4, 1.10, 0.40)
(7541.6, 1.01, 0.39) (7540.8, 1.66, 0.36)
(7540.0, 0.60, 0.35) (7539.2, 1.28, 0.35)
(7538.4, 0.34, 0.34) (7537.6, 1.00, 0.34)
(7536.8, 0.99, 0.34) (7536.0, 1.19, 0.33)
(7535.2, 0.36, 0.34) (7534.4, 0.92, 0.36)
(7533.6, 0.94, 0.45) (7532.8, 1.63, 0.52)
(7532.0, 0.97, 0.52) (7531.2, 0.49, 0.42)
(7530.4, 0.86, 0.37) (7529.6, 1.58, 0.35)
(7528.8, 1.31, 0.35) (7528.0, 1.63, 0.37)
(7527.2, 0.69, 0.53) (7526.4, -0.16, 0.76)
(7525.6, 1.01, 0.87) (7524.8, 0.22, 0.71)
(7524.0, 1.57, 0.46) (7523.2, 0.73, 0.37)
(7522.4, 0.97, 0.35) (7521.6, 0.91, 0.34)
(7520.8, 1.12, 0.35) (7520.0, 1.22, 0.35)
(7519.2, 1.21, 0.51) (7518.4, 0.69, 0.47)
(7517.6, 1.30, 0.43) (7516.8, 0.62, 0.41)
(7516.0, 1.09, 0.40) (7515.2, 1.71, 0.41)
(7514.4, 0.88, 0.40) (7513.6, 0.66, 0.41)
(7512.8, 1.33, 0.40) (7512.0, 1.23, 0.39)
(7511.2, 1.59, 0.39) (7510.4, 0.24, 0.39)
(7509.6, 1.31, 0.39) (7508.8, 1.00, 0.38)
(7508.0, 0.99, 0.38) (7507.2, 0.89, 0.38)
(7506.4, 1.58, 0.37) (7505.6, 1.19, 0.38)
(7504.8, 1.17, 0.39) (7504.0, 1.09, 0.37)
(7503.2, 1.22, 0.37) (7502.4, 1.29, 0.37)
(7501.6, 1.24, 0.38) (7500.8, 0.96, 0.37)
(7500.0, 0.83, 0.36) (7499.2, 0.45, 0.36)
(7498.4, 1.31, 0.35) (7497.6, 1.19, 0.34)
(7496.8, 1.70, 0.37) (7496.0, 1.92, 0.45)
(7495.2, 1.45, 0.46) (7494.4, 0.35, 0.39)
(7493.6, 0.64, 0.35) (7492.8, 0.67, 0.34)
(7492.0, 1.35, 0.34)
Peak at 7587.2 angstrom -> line [N II] 6583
